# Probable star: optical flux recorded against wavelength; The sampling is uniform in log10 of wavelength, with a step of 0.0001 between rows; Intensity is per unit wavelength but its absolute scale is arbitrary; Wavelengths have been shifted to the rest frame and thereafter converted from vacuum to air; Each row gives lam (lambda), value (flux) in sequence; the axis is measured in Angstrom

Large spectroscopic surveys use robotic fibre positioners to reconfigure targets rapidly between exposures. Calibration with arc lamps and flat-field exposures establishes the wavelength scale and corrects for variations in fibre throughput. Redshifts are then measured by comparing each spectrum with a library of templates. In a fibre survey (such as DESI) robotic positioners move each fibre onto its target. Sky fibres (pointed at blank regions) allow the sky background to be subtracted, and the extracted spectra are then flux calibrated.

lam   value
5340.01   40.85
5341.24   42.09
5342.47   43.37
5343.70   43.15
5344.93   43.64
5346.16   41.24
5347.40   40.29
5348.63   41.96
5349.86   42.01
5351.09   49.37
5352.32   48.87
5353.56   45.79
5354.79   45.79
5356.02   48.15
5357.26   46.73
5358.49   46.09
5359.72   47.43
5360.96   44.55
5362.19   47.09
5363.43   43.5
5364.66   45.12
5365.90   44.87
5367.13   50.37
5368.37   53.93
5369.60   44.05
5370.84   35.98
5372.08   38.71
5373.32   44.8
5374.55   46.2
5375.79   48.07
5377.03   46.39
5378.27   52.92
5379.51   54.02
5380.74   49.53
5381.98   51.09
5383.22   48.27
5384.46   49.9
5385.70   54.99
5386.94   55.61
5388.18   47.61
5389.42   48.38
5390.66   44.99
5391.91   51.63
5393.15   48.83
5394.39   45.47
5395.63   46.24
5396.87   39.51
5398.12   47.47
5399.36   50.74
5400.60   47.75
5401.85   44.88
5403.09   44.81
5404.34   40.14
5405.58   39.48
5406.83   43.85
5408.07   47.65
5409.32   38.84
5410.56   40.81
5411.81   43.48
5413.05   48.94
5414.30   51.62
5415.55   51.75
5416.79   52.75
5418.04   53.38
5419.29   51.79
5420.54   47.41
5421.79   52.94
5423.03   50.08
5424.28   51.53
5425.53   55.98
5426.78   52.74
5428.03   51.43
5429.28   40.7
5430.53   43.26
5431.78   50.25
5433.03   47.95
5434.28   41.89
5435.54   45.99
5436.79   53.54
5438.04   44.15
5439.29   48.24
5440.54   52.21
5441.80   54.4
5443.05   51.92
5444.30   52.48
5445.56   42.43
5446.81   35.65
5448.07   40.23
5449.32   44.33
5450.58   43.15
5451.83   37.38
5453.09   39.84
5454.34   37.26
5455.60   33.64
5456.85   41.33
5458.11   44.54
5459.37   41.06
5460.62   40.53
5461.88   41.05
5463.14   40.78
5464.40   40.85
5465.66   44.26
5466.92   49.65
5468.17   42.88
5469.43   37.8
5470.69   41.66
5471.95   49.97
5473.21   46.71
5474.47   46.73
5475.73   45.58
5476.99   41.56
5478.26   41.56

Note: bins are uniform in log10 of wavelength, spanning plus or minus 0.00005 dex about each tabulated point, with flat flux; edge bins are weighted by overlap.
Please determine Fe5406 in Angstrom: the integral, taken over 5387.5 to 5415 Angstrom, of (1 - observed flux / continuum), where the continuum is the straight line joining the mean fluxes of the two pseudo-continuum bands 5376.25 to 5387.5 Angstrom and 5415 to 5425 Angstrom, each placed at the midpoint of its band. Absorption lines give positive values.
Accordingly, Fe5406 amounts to 3.1 Angstrom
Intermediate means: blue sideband 51.4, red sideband 51.5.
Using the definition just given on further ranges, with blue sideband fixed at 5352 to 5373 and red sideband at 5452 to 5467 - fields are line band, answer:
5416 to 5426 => -2.2 Angstrom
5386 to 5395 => -1.0 Angstrom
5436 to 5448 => -1.8 Angstrom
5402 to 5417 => -0.6 Angstrom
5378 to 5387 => -1.4 Angstrom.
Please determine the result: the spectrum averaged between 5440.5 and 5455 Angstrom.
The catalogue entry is 43.9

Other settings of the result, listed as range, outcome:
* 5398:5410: 44.4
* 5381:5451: 47.6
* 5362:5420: 47.2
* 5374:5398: 48.9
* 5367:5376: 44.8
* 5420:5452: 47.5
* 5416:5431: 50.4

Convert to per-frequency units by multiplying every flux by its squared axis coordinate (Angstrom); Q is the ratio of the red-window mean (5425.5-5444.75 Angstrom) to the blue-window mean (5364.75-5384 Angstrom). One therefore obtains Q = 1.06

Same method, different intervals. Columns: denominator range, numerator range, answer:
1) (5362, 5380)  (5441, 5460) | 0.95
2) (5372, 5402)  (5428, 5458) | 0.94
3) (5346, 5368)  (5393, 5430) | 1.06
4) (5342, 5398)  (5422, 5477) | 1.00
